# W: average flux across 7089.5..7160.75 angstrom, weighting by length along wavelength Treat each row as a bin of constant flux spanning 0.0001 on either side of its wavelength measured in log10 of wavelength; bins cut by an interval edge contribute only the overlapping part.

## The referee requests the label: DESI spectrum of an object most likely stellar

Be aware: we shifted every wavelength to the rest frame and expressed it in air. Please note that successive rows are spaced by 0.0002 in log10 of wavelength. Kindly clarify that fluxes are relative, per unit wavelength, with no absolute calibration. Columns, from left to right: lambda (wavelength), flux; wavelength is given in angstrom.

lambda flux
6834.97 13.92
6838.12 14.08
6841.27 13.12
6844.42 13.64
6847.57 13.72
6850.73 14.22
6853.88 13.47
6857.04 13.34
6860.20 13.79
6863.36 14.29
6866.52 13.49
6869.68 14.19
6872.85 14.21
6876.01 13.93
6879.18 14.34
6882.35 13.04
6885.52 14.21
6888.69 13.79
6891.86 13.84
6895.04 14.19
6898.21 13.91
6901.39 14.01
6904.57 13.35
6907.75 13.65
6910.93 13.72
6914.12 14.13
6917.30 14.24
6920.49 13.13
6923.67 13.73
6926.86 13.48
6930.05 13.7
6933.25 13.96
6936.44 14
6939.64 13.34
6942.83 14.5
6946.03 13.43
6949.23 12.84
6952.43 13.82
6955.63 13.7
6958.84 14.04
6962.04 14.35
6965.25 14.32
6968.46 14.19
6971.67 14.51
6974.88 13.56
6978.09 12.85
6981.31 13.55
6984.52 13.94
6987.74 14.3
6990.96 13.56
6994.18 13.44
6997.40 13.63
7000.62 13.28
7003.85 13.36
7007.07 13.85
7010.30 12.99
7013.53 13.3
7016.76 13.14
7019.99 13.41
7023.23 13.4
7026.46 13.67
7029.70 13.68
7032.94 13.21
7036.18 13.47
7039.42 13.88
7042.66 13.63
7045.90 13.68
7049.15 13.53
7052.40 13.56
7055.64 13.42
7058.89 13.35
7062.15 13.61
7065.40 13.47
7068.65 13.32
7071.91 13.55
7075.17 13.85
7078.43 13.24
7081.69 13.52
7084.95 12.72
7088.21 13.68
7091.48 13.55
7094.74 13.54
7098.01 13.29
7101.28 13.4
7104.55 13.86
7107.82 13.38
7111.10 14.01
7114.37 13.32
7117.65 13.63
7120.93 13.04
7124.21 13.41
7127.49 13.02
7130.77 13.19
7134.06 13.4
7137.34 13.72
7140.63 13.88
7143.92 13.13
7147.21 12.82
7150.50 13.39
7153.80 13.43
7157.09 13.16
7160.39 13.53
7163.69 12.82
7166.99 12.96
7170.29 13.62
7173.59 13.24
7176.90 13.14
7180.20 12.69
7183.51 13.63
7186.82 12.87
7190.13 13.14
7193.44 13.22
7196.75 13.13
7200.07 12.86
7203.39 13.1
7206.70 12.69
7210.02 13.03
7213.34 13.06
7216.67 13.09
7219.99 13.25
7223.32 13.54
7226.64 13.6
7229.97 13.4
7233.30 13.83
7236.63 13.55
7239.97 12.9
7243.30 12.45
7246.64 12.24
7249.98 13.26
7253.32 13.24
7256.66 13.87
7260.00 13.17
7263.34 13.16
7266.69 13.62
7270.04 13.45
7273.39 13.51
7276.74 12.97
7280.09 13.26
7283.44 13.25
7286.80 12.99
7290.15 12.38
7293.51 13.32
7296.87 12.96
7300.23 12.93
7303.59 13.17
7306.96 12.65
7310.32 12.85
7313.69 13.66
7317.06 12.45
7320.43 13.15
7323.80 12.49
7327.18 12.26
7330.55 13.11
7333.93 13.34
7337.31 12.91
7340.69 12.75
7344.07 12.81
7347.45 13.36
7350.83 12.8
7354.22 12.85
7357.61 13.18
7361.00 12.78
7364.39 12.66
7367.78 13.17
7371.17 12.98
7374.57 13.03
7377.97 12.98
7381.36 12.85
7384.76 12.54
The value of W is 13.4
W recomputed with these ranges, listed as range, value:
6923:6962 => 13.7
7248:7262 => 13.4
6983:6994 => 13.9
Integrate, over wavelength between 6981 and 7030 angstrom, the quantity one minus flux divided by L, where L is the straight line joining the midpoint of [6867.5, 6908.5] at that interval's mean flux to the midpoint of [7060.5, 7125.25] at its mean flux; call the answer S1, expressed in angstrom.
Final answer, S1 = 0.45 angstrom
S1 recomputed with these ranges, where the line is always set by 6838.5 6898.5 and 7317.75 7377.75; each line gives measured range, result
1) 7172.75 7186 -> 0.08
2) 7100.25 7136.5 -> -0.21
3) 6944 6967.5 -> -0.25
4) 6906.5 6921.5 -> -0.06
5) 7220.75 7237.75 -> -0.55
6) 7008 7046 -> 0.21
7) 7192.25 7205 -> 0.12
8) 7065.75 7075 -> -0.04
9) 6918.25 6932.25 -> 0.16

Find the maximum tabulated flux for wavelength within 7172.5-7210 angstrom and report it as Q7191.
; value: 13.63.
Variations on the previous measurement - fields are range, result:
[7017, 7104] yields 13.88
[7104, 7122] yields 14.01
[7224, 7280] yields 13.87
